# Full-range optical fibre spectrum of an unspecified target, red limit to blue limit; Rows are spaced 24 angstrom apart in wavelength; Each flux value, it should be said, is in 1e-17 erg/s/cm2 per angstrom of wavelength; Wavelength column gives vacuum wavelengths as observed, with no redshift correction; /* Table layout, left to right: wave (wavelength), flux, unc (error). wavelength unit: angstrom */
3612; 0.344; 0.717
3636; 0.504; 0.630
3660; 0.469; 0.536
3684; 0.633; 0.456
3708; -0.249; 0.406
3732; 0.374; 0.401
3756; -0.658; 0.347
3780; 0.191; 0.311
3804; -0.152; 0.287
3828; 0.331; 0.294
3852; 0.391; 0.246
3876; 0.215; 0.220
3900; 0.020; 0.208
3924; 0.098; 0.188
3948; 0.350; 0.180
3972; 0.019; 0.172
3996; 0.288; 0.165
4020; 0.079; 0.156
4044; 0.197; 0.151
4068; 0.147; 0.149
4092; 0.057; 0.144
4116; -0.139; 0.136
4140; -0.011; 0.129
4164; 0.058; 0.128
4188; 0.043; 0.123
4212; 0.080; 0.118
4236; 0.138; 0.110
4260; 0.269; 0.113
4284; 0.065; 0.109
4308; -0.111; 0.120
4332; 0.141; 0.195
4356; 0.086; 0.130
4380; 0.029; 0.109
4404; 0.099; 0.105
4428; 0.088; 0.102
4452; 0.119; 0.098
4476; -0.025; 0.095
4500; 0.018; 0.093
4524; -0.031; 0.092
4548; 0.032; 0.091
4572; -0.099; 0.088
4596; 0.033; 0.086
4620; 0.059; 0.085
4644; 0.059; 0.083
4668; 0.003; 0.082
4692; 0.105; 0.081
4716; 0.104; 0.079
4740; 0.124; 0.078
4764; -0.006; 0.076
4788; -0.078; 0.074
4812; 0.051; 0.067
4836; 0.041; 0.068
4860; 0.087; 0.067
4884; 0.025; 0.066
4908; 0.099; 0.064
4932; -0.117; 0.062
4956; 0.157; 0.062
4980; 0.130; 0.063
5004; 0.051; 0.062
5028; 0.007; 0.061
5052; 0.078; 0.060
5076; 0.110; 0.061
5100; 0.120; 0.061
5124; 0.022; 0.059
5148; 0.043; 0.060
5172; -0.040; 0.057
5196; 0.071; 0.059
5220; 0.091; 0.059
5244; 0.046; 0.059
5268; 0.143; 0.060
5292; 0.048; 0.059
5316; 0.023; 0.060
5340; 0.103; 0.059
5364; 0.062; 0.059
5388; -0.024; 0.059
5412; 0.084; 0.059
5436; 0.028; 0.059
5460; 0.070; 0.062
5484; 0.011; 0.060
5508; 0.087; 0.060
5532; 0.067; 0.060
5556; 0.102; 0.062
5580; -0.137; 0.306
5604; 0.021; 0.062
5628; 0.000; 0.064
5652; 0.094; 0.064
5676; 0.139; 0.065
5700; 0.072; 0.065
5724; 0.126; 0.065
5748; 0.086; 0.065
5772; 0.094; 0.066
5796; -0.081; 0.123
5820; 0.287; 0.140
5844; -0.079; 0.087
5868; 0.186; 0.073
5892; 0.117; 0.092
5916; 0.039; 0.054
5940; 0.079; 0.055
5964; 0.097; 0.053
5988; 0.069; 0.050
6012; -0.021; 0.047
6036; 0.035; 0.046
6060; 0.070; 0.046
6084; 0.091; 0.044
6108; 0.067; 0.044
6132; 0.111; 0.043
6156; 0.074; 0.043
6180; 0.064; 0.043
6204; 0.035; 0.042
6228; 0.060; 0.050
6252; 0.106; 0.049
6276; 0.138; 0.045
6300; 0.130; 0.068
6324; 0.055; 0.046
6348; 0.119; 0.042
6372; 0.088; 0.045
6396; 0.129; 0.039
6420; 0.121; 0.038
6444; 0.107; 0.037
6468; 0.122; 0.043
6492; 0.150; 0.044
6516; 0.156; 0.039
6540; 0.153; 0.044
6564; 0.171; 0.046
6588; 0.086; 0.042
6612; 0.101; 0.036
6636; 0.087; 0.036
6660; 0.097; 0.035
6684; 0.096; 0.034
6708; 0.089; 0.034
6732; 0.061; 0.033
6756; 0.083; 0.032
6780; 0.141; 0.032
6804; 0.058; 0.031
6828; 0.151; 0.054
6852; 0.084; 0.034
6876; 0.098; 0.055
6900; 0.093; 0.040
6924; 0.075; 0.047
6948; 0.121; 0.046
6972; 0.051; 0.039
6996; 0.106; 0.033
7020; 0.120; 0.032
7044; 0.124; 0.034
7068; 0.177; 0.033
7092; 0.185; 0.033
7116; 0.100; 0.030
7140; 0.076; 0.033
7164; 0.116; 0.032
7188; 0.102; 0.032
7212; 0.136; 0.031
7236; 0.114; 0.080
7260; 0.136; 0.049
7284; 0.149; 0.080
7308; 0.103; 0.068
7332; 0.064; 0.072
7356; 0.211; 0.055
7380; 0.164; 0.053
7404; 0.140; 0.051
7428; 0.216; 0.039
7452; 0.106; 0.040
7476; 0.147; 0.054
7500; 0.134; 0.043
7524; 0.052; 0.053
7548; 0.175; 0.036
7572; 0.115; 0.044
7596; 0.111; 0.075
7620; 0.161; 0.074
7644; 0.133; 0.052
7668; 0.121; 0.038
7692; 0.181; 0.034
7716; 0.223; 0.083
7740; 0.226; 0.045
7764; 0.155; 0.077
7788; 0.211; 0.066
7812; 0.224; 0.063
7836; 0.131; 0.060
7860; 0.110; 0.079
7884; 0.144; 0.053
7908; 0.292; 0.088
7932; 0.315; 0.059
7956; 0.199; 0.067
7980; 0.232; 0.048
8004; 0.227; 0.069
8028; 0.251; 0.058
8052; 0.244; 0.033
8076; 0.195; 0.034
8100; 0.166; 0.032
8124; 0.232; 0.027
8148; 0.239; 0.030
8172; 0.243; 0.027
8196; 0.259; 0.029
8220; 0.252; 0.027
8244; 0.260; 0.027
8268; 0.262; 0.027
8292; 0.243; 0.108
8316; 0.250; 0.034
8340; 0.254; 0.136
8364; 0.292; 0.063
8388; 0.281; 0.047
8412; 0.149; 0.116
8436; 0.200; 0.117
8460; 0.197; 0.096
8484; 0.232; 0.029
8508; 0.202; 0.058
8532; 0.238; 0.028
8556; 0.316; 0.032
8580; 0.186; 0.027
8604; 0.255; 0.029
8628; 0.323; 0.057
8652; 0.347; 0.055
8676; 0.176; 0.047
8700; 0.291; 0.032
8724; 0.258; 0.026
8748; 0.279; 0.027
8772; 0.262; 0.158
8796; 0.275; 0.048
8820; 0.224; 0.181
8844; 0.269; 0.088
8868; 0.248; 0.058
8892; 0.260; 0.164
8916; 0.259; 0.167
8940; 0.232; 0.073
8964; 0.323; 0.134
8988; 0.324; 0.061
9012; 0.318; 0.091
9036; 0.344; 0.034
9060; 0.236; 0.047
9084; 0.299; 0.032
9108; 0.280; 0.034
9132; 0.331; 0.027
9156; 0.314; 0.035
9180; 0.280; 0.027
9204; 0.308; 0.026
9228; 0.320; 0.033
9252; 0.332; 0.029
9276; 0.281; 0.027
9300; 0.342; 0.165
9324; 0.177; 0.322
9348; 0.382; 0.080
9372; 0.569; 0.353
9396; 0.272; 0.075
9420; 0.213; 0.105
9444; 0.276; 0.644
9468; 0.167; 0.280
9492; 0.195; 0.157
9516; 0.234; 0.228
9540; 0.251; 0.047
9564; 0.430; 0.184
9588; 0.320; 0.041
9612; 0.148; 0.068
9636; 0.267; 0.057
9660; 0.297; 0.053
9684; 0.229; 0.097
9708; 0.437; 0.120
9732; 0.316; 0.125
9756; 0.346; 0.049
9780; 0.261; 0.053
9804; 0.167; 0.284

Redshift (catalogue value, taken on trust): 0.98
